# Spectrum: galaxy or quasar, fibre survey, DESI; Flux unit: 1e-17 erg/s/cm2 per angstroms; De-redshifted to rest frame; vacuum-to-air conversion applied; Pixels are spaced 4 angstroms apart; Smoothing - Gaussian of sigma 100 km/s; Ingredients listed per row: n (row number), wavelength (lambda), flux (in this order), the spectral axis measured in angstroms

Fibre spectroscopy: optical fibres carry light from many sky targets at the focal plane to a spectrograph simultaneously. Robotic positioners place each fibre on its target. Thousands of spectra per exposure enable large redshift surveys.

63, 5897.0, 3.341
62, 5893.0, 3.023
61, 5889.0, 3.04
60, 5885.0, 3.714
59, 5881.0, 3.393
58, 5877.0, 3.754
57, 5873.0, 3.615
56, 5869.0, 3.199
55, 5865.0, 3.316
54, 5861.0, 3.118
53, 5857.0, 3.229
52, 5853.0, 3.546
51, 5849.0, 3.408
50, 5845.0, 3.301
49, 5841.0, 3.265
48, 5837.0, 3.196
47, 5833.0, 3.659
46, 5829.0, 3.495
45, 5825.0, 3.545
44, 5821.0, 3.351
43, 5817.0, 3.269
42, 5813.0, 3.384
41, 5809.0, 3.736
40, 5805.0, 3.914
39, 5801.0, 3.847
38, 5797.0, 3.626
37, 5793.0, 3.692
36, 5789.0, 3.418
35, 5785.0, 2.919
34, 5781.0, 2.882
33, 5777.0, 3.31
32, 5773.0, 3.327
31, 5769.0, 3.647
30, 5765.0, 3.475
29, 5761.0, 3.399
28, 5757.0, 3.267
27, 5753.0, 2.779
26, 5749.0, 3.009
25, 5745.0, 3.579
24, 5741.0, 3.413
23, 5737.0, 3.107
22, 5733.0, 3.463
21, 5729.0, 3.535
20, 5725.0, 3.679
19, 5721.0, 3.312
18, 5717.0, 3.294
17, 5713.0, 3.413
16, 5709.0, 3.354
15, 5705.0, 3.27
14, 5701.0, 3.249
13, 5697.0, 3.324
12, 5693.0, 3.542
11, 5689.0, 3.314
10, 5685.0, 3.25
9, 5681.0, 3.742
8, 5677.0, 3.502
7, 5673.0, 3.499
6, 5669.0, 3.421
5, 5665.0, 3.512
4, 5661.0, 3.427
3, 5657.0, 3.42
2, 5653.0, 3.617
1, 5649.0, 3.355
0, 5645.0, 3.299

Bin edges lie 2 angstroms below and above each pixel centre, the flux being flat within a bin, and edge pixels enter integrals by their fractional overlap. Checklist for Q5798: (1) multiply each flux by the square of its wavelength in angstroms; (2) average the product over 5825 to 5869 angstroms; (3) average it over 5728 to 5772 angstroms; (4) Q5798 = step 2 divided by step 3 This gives 1.0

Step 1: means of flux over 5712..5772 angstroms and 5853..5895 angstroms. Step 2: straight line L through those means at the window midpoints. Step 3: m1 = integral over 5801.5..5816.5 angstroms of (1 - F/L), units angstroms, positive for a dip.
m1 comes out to -1.3 angstroms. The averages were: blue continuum 3.36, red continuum 3.35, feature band 3.65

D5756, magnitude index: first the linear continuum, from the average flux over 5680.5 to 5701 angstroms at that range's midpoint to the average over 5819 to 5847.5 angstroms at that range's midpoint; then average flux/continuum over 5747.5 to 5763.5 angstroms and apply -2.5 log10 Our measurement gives 0.09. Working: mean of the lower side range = 3.39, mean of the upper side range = 3.4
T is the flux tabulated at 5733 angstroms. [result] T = 3.463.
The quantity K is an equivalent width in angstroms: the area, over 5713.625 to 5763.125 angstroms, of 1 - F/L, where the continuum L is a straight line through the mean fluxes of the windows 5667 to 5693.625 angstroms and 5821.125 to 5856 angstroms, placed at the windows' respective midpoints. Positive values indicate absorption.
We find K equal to 1.8 angstroms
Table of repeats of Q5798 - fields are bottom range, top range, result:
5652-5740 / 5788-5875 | 1.06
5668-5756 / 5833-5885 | 1.06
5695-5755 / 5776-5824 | 1.07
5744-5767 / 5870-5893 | 1.11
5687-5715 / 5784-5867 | 1.07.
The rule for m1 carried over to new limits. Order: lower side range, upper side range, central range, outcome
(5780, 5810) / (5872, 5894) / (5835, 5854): 0.7 angstroms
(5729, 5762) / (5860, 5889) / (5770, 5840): -2.2 angstroms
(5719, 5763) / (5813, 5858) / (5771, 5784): 0.8 angstroms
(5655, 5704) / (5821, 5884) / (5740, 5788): 2.4 angstroms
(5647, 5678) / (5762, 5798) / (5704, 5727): 0.2 angstroms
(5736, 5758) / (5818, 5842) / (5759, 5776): -1.1 angstroms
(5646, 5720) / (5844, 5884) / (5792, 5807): -1.6 angstroms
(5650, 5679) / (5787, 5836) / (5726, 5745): 0.6 angstroms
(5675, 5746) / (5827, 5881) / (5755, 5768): 0.0 angstroms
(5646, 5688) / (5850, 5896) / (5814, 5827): 0.0 angstroms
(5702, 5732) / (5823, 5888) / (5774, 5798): 0.8 angstroms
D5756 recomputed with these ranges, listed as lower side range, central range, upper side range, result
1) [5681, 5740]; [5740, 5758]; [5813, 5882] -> 0.062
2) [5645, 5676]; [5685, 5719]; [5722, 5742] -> 0.033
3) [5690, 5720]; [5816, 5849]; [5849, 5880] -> -0.001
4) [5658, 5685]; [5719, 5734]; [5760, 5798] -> -0.023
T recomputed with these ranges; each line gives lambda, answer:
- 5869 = 3.199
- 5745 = 3.579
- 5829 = 3.495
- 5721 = 3.312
